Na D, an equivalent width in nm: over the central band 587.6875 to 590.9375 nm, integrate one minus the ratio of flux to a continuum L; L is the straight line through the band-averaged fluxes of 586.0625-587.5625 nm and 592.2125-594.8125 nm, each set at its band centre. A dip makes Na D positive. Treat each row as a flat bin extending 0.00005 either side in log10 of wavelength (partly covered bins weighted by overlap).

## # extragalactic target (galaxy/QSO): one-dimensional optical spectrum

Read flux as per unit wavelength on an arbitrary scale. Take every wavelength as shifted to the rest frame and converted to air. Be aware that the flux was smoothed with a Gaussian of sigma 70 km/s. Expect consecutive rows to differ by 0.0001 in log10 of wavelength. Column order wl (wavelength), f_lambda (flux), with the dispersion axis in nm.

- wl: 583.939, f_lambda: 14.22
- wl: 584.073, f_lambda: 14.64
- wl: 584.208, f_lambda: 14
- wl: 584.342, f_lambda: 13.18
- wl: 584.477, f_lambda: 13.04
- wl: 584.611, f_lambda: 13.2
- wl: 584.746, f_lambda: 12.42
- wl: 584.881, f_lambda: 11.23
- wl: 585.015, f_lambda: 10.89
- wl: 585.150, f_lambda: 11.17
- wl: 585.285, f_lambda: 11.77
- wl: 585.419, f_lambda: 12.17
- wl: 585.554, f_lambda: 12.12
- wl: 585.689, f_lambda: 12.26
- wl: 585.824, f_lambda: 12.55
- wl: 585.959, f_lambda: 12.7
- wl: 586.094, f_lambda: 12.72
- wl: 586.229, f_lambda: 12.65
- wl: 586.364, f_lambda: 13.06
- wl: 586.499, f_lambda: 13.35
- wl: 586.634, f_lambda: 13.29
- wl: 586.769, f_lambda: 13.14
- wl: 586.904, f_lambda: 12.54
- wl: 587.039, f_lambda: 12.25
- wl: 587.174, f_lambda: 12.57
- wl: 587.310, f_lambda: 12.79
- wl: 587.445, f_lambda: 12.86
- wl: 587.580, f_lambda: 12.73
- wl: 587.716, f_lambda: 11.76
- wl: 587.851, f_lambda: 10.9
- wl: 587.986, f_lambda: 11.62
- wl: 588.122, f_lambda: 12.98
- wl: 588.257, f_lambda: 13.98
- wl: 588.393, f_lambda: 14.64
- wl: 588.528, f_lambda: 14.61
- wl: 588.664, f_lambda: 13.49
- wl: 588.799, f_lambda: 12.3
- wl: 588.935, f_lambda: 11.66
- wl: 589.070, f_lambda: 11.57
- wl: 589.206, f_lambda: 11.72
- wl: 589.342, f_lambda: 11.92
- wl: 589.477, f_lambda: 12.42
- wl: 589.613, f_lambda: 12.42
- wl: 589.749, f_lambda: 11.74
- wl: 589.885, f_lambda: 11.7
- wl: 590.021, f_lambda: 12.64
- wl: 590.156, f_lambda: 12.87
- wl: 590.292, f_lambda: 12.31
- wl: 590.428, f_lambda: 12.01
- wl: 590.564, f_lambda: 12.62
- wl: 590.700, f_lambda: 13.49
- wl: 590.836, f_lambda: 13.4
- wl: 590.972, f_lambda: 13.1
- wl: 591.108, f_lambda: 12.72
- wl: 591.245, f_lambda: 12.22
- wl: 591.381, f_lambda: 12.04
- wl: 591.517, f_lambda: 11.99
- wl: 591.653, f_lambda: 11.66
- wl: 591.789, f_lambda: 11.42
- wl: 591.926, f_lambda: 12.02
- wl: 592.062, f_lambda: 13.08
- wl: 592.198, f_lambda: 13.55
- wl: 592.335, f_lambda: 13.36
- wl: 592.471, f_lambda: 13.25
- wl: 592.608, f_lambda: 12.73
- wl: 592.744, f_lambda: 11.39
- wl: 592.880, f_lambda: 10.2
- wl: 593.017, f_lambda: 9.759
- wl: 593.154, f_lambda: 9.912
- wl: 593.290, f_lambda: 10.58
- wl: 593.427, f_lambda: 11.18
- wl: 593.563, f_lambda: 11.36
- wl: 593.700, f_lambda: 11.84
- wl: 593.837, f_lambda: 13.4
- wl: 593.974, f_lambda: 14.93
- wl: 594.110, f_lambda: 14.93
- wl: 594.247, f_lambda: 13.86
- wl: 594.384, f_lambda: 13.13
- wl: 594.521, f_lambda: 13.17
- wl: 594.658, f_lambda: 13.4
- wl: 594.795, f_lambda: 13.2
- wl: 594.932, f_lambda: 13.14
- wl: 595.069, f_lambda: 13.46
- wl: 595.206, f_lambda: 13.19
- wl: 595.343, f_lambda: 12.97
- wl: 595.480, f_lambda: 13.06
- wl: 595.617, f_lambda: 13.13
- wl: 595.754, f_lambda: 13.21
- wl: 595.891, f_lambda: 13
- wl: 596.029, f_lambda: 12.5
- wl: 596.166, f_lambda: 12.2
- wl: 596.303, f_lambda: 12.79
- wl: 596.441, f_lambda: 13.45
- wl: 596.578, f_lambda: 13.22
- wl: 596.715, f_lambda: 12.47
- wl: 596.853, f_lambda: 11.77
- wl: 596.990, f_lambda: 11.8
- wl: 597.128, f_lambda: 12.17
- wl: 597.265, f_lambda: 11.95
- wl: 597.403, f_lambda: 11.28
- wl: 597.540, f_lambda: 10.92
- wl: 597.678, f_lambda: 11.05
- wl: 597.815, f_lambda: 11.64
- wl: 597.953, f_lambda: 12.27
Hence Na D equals 0.03 nm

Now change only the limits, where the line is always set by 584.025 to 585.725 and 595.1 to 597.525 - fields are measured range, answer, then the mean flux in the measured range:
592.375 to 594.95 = 0.03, 12.4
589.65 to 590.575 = 0.02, 12.3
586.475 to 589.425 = -0.04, 12.7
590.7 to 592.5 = -0.01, 12.6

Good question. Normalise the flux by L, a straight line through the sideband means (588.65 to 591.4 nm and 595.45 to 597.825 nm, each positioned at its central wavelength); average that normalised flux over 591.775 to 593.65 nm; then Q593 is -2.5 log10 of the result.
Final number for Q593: 0.06 mag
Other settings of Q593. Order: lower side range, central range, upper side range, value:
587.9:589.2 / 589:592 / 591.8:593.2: 0.01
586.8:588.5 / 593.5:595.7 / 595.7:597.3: -0.06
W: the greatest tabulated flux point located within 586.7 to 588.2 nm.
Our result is 13.14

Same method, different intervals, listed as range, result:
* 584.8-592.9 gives 14.64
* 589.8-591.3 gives 13.49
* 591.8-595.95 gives 14.93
